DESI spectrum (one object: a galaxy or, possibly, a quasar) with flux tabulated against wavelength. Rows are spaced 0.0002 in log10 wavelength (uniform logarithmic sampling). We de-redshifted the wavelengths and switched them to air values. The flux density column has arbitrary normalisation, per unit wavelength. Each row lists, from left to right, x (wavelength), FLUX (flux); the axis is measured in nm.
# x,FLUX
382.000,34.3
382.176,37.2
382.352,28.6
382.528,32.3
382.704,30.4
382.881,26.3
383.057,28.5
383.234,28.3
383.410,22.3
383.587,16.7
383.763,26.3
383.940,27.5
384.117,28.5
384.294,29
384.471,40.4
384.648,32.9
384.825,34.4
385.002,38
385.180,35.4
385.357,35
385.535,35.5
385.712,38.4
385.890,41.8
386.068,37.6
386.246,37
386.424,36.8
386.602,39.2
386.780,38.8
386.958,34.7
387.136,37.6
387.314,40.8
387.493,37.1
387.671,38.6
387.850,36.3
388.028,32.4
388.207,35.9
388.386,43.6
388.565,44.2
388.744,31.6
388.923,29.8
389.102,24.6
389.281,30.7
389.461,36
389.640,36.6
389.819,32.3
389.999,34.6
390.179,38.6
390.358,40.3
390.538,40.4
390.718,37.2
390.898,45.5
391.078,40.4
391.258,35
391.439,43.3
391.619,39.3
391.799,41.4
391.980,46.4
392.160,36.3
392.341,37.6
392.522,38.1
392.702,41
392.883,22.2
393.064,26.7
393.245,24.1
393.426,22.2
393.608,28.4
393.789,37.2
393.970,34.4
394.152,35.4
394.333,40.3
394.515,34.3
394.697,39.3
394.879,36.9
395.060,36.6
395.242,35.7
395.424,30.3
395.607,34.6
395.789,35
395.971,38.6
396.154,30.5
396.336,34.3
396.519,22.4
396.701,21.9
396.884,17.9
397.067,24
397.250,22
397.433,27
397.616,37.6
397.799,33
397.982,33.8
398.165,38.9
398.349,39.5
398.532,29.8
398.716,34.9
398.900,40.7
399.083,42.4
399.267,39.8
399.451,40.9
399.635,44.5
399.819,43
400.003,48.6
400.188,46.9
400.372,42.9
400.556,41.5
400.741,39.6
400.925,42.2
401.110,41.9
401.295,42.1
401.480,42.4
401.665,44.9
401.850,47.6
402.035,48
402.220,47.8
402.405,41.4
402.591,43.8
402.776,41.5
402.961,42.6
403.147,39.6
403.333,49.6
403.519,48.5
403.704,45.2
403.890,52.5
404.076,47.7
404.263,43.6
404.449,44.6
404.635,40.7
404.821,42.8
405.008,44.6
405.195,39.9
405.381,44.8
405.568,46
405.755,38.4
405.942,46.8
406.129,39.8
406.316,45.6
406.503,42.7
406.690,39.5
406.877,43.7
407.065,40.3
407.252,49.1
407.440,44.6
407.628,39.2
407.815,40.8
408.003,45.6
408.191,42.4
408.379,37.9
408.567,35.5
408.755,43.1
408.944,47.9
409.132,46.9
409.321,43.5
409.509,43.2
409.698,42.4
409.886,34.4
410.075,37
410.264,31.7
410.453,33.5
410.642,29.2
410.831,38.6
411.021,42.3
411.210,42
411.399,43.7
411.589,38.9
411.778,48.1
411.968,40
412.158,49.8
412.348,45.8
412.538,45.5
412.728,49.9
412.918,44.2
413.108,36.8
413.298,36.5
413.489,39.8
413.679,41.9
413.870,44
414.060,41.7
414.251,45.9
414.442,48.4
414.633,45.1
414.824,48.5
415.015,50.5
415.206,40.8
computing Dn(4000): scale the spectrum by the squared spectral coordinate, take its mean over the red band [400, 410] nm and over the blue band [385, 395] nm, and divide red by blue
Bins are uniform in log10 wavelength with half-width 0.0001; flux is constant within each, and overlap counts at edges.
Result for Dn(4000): 1.29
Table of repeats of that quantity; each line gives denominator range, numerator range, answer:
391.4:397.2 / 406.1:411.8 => 1.33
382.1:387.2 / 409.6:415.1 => 1.46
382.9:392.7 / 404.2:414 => 1.31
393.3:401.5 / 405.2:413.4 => 1.24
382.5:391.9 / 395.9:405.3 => 1.21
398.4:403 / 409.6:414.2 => 1.02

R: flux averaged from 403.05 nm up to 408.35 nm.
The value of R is 43.8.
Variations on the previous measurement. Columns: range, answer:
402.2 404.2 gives 45.4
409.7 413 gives 40.9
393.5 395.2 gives 35.7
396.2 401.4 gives 36.2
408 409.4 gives 42.6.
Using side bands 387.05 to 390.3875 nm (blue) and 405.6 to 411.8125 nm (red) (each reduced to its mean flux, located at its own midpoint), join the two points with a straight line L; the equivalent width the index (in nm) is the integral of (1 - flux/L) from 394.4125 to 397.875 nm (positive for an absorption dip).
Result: 0.60 nm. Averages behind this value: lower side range 35.8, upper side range 41.1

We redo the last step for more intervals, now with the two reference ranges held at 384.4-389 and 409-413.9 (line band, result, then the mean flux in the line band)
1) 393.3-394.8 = 0.179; 33.7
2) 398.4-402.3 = -0.309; 42.5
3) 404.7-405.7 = -0.080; 43.3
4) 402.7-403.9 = -0.163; 45.2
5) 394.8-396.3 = 0.148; 34.8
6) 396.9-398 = 0.294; 28.5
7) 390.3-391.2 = -0.067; 40.6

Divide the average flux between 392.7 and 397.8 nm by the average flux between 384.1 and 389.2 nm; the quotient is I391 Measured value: 0.9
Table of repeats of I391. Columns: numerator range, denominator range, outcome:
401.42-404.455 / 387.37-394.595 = 1.27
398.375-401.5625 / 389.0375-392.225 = 1.09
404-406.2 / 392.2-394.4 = 1.34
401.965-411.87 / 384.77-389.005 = 1.14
